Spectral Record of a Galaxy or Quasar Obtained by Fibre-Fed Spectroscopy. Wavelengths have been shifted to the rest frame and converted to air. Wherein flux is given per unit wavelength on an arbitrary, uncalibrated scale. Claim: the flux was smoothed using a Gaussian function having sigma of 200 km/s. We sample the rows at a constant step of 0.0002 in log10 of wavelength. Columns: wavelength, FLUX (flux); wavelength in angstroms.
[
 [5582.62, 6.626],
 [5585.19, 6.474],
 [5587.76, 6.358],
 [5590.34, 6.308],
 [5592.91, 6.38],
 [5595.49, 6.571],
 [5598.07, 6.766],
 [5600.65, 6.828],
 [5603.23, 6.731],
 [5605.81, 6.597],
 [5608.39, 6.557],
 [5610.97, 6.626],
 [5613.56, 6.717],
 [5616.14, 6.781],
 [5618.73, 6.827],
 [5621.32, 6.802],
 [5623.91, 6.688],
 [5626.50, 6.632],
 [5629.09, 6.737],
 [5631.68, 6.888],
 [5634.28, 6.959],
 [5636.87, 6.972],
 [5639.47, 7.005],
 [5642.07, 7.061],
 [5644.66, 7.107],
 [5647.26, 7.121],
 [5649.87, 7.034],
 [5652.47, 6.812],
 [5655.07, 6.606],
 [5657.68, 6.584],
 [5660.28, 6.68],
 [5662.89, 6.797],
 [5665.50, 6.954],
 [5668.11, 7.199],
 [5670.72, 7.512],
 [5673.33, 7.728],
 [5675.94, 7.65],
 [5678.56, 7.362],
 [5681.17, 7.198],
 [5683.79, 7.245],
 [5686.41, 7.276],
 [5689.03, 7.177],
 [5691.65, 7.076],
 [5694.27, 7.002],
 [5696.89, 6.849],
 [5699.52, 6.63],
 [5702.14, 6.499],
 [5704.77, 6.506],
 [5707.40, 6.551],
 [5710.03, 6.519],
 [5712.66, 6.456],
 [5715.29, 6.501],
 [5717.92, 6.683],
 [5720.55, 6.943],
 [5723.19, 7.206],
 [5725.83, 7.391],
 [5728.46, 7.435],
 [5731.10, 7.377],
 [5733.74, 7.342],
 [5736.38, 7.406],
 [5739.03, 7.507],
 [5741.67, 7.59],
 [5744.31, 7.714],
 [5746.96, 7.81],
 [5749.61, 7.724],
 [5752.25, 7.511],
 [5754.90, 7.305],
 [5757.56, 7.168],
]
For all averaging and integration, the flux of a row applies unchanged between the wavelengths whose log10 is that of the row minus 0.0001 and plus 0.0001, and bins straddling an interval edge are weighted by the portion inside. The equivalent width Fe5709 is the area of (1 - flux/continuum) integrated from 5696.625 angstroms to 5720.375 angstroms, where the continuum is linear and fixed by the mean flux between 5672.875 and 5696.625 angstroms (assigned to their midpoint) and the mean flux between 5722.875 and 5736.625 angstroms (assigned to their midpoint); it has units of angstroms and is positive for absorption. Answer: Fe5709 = 2.4 angstroms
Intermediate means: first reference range 7.27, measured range 6.58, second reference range 7.37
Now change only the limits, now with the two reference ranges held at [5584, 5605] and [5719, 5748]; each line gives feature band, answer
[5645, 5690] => -0.7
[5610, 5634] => -0.1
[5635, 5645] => -0.3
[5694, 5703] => 0.6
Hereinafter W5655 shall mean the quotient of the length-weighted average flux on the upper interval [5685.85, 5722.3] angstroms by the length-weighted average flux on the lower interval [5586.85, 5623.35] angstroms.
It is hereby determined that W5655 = 1.0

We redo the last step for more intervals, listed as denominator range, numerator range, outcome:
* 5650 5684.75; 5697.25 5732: 0.96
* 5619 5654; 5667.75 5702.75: 1.04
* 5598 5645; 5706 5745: 1.04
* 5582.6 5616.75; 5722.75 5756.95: 1.14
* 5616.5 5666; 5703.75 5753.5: 1.05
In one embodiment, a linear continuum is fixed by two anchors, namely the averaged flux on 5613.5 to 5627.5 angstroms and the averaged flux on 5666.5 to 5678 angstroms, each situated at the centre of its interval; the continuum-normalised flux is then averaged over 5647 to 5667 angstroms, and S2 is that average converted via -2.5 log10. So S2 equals 0.07 mag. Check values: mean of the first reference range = 6.75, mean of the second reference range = 7.5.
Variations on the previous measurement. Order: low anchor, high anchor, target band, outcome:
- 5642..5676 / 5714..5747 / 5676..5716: 0.04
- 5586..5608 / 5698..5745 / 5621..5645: -0.03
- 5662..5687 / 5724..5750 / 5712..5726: 0.09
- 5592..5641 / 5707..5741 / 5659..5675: -0.04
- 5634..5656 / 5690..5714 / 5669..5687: -0.09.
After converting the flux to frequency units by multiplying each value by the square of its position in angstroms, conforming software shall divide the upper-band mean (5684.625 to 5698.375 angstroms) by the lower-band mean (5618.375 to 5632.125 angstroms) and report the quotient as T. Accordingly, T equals 1.07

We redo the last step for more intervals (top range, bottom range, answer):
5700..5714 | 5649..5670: 0.97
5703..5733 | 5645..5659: 1.03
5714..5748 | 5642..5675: 1.07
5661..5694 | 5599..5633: 1.10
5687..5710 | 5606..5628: 1.04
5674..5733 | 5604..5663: 1.05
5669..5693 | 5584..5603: 1.16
